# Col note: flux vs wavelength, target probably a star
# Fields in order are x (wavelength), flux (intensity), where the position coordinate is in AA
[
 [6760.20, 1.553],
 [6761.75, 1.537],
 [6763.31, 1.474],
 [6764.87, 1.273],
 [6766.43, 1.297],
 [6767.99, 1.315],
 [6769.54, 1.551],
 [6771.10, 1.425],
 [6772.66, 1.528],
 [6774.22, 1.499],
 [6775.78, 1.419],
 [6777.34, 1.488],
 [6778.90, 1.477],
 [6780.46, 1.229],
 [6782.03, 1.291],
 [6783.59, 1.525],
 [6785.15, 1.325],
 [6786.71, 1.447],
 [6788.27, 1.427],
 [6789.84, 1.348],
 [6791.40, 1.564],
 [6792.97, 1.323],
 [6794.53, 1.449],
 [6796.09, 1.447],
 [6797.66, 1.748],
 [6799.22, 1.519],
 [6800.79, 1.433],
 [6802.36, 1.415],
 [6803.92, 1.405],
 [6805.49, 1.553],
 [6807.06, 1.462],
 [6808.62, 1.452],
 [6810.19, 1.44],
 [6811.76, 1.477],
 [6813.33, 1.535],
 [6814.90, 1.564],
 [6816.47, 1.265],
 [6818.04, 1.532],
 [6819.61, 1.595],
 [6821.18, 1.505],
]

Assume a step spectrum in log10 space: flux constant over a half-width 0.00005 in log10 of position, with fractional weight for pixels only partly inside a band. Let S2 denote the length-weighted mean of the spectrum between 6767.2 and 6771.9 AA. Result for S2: 1.43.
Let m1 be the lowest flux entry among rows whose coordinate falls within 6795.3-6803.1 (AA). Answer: 1.415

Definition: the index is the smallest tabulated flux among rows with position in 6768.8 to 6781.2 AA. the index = 1.229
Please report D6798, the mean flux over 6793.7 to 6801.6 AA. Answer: 1.52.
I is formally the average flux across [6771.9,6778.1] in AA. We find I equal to 1.48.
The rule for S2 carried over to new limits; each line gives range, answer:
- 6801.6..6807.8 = 1.46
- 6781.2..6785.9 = 1.38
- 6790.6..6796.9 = 1.45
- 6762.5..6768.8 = 1.34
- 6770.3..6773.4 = 1.48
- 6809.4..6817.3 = 1.46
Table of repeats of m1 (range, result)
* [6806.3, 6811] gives 1.44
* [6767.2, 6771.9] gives 1.315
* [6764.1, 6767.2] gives 1.273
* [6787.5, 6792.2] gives 1.348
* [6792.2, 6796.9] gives 1.323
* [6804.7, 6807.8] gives 1.462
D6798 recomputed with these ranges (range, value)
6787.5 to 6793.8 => 1.41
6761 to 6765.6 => 1.43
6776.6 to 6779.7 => 1.48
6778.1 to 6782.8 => 1.33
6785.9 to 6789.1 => 1.43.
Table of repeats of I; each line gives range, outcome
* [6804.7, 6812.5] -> 1.48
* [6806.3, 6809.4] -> 1.46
